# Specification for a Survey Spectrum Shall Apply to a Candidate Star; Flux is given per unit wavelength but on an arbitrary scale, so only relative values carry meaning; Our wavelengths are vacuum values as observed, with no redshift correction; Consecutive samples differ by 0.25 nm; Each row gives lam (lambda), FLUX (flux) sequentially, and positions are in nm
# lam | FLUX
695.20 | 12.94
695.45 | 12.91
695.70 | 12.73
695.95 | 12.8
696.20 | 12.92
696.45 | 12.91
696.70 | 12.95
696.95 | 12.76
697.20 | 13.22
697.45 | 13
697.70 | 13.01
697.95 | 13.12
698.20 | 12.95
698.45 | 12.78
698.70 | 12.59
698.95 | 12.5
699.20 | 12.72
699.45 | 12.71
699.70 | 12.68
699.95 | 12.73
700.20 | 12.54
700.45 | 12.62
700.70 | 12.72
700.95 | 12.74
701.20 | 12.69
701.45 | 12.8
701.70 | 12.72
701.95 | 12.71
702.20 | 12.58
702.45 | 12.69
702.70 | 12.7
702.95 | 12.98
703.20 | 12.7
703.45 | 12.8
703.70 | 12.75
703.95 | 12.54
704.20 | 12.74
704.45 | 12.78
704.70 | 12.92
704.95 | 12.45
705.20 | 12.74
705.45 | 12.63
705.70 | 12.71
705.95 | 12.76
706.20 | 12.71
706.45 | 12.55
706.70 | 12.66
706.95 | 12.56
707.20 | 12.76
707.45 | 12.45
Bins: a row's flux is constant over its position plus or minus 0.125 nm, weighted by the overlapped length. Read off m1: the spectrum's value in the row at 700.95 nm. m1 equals 12.74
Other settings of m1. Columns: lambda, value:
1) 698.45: 12.78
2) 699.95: 12.73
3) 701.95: 12.71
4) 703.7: 12.75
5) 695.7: 12.73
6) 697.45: 13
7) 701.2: 12.69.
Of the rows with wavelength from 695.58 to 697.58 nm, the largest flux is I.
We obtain 13.22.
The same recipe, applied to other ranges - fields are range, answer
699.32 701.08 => 12.74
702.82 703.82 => 12.98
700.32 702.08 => 12.8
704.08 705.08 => 12.92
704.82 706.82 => 12.76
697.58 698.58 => 13.12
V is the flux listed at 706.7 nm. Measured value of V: 12.66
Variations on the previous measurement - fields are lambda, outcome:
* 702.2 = 12.58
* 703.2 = 12.7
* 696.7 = 12.95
